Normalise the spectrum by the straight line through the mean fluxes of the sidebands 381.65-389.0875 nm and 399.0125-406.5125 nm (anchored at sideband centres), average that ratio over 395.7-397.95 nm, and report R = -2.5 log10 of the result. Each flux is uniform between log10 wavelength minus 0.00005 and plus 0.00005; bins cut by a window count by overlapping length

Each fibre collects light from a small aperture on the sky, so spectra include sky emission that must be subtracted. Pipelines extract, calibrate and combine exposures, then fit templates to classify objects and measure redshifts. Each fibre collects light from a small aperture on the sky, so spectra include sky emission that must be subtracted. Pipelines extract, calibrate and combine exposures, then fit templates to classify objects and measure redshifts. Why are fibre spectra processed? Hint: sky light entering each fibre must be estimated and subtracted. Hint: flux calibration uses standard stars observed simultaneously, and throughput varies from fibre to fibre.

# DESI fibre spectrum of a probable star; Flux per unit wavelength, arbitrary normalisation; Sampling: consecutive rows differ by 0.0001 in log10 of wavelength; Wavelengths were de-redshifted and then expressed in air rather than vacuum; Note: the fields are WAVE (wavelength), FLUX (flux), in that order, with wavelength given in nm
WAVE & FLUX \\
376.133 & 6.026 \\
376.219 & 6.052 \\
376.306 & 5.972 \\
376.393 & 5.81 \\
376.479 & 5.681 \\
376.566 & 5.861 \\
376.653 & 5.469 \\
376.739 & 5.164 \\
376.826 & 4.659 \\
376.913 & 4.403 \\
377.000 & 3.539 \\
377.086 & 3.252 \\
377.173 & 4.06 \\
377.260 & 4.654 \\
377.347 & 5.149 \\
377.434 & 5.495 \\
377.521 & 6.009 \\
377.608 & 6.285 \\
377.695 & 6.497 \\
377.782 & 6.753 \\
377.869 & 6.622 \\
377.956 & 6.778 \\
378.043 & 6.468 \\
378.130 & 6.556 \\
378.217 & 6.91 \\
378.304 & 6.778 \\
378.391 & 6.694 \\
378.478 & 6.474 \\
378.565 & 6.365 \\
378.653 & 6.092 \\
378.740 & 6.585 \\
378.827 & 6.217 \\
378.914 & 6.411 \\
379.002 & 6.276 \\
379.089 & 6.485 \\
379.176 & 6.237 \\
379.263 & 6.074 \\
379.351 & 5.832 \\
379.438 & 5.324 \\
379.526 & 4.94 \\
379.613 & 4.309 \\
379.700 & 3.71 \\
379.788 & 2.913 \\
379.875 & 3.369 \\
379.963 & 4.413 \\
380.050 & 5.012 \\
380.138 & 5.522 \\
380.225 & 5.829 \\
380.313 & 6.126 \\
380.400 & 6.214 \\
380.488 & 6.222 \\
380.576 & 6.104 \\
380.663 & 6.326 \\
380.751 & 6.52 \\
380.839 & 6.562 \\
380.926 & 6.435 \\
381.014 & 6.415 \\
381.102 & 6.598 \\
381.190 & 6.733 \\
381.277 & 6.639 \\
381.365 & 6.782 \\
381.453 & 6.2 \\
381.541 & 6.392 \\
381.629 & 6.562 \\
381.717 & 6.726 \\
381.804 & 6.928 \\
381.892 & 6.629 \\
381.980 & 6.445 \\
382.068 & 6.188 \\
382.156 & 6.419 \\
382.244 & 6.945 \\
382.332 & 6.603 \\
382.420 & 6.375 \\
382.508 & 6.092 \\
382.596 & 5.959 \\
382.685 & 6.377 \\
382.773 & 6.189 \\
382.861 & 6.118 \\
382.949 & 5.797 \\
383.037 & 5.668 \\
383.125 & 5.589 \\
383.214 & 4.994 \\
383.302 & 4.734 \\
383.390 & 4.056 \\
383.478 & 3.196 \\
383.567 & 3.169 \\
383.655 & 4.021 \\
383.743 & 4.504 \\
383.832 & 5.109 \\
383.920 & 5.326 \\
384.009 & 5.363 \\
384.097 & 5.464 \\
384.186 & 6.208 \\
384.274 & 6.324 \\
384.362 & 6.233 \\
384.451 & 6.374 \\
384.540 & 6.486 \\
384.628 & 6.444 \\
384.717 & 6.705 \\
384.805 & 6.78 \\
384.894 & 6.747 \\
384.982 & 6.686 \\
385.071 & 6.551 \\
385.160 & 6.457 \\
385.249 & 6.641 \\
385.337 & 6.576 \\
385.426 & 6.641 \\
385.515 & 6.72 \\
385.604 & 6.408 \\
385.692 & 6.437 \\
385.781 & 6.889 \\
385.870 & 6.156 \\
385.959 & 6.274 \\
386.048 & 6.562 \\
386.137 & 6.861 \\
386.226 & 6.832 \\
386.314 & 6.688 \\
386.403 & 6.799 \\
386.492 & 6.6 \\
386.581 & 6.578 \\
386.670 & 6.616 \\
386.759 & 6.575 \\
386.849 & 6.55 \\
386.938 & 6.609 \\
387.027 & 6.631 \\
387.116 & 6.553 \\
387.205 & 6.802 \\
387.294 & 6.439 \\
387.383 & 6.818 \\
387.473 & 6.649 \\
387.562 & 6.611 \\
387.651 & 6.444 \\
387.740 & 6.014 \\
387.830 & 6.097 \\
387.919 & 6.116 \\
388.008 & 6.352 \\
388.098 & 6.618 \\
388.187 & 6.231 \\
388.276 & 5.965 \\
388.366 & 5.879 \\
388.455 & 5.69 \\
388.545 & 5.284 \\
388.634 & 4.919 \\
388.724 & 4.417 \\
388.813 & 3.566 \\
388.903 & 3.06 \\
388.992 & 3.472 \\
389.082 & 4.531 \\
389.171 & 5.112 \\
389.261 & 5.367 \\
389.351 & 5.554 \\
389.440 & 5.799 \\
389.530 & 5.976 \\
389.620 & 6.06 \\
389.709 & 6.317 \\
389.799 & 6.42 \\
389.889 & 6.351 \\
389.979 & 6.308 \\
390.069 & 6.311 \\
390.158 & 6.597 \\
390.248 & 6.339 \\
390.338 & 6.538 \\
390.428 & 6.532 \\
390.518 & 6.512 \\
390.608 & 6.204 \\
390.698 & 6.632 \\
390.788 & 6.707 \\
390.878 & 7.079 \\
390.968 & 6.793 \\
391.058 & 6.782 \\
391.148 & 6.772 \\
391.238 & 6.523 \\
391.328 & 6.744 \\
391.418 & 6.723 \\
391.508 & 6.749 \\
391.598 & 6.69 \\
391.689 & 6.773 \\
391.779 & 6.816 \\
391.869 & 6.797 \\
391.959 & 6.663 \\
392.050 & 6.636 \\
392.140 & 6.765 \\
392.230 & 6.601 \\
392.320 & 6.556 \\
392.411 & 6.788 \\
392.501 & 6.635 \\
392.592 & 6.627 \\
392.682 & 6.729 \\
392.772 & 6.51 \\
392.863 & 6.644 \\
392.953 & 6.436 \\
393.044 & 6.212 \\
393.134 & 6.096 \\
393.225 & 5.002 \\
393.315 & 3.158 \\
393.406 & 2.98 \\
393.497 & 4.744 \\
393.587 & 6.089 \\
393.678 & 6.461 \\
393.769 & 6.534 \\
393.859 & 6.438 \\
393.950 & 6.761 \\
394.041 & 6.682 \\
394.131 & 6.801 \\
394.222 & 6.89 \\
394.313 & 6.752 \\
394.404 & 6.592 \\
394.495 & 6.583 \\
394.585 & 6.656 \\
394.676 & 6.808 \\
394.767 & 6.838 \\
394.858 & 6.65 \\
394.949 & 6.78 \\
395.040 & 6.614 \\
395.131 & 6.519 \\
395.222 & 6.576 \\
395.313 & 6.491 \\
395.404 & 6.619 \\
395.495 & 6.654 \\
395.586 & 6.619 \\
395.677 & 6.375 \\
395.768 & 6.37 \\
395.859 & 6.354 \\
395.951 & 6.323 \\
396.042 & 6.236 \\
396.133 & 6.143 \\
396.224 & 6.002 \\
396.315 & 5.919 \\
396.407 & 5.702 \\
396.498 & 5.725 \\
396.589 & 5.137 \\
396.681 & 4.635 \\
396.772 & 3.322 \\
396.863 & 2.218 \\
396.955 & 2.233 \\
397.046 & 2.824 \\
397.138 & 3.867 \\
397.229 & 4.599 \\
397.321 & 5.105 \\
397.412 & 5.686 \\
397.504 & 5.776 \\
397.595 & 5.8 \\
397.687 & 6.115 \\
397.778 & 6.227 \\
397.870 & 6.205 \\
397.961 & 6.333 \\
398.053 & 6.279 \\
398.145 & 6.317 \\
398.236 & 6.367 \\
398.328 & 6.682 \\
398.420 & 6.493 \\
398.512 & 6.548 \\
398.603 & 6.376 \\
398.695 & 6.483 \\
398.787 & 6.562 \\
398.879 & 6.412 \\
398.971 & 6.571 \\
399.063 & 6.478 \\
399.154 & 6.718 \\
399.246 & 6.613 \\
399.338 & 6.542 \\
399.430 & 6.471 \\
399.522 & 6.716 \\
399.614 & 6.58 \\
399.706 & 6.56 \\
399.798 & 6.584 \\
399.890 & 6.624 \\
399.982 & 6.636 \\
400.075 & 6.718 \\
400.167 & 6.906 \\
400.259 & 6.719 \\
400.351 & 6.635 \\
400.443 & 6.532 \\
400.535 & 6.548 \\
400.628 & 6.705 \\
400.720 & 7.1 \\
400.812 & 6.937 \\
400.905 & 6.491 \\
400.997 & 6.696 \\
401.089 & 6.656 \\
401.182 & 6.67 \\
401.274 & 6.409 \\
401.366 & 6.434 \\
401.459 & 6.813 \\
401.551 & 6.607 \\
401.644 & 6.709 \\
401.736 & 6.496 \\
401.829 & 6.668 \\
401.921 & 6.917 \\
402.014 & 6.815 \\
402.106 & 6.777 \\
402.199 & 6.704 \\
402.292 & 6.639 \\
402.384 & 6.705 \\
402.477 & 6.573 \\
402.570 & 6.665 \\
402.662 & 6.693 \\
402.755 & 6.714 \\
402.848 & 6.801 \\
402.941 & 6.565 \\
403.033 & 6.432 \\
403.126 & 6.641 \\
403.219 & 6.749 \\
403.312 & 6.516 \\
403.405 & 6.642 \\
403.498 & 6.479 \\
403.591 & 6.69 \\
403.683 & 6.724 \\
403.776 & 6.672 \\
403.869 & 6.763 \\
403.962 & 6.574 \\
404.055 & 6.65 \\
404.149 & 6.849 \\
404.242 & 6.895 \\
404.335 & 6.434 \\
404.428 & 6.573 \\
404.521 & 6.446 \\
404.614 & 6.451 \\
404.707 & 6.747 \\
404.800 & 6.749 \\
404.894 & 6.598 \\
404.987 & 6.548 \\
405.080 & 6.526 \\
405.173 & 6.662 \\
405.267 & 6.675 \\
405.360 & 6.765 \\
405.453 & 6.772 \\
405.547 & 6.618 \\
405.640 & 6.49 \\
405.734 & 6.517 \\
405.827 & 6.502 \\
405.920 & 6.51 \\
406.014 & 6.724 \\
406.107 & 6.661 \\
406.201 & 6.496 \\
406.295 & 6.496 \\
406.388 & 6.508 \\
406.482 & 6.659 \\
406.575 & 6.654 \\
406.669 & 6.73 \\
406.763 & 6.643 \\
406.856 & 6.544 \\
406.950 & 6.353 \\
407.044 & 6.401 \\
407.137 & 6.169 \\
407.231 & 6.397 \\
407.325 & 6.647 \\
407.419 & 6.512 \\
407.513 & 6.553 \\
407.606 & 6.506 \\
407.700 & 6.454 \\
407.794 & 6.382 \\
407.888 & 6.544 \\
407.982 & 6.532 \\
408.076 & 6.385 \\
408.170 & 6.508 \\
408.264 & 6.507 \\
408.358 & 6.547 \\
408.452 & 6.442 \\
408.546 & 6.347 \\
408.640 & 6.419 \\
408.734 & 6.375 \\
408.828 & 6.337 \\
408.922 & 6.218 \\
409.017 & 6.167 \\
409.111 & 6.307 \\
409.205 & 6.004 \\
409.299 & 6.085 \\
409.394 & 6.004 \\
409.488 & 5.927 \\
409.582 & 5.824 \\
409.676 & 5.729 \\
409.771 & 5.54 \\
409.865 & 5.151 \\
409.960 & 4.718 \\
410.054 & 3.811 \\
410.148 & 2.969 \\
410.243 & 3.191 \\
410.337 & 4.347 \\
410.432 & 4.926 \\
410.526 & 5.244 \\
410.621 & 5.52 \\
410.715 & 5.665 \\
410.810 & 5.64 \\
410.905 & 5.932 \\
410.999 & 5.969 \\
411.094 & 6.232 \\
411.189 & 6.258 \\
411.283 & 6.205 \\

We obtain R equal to 0.23 mag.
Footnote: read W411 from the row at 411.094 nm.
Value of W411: 6.232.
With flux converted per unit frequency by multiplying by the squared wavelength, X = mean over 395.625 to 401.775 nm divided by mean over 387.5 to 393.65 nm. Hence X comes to 1.05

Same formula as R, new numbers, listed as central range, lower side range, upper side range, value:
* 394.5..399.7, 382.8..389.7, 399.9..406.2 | 0.07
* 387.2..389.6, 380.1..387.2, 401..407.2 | 0.12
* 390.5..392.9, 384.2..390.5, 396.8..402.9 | -0.08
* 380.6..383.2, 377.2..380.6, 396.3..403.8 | -0.09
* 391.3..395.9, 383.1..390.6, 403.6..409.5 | -0.04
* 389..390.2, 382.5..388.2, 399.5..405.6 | 0.08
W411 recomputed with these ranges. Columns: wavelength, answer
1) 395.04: 6.614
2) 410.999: 5.969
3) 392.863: 6.644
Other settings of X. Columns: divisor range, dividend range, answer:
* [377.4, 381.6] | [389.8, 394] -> 1.13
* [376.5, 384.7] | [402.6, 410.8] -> 1.24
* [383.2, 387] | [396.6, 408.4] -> 1.15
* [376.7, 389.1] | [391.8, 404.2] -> 1.15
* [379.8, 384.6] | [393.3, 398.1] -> 1.07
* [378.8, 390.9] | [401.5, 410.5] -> 1.18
